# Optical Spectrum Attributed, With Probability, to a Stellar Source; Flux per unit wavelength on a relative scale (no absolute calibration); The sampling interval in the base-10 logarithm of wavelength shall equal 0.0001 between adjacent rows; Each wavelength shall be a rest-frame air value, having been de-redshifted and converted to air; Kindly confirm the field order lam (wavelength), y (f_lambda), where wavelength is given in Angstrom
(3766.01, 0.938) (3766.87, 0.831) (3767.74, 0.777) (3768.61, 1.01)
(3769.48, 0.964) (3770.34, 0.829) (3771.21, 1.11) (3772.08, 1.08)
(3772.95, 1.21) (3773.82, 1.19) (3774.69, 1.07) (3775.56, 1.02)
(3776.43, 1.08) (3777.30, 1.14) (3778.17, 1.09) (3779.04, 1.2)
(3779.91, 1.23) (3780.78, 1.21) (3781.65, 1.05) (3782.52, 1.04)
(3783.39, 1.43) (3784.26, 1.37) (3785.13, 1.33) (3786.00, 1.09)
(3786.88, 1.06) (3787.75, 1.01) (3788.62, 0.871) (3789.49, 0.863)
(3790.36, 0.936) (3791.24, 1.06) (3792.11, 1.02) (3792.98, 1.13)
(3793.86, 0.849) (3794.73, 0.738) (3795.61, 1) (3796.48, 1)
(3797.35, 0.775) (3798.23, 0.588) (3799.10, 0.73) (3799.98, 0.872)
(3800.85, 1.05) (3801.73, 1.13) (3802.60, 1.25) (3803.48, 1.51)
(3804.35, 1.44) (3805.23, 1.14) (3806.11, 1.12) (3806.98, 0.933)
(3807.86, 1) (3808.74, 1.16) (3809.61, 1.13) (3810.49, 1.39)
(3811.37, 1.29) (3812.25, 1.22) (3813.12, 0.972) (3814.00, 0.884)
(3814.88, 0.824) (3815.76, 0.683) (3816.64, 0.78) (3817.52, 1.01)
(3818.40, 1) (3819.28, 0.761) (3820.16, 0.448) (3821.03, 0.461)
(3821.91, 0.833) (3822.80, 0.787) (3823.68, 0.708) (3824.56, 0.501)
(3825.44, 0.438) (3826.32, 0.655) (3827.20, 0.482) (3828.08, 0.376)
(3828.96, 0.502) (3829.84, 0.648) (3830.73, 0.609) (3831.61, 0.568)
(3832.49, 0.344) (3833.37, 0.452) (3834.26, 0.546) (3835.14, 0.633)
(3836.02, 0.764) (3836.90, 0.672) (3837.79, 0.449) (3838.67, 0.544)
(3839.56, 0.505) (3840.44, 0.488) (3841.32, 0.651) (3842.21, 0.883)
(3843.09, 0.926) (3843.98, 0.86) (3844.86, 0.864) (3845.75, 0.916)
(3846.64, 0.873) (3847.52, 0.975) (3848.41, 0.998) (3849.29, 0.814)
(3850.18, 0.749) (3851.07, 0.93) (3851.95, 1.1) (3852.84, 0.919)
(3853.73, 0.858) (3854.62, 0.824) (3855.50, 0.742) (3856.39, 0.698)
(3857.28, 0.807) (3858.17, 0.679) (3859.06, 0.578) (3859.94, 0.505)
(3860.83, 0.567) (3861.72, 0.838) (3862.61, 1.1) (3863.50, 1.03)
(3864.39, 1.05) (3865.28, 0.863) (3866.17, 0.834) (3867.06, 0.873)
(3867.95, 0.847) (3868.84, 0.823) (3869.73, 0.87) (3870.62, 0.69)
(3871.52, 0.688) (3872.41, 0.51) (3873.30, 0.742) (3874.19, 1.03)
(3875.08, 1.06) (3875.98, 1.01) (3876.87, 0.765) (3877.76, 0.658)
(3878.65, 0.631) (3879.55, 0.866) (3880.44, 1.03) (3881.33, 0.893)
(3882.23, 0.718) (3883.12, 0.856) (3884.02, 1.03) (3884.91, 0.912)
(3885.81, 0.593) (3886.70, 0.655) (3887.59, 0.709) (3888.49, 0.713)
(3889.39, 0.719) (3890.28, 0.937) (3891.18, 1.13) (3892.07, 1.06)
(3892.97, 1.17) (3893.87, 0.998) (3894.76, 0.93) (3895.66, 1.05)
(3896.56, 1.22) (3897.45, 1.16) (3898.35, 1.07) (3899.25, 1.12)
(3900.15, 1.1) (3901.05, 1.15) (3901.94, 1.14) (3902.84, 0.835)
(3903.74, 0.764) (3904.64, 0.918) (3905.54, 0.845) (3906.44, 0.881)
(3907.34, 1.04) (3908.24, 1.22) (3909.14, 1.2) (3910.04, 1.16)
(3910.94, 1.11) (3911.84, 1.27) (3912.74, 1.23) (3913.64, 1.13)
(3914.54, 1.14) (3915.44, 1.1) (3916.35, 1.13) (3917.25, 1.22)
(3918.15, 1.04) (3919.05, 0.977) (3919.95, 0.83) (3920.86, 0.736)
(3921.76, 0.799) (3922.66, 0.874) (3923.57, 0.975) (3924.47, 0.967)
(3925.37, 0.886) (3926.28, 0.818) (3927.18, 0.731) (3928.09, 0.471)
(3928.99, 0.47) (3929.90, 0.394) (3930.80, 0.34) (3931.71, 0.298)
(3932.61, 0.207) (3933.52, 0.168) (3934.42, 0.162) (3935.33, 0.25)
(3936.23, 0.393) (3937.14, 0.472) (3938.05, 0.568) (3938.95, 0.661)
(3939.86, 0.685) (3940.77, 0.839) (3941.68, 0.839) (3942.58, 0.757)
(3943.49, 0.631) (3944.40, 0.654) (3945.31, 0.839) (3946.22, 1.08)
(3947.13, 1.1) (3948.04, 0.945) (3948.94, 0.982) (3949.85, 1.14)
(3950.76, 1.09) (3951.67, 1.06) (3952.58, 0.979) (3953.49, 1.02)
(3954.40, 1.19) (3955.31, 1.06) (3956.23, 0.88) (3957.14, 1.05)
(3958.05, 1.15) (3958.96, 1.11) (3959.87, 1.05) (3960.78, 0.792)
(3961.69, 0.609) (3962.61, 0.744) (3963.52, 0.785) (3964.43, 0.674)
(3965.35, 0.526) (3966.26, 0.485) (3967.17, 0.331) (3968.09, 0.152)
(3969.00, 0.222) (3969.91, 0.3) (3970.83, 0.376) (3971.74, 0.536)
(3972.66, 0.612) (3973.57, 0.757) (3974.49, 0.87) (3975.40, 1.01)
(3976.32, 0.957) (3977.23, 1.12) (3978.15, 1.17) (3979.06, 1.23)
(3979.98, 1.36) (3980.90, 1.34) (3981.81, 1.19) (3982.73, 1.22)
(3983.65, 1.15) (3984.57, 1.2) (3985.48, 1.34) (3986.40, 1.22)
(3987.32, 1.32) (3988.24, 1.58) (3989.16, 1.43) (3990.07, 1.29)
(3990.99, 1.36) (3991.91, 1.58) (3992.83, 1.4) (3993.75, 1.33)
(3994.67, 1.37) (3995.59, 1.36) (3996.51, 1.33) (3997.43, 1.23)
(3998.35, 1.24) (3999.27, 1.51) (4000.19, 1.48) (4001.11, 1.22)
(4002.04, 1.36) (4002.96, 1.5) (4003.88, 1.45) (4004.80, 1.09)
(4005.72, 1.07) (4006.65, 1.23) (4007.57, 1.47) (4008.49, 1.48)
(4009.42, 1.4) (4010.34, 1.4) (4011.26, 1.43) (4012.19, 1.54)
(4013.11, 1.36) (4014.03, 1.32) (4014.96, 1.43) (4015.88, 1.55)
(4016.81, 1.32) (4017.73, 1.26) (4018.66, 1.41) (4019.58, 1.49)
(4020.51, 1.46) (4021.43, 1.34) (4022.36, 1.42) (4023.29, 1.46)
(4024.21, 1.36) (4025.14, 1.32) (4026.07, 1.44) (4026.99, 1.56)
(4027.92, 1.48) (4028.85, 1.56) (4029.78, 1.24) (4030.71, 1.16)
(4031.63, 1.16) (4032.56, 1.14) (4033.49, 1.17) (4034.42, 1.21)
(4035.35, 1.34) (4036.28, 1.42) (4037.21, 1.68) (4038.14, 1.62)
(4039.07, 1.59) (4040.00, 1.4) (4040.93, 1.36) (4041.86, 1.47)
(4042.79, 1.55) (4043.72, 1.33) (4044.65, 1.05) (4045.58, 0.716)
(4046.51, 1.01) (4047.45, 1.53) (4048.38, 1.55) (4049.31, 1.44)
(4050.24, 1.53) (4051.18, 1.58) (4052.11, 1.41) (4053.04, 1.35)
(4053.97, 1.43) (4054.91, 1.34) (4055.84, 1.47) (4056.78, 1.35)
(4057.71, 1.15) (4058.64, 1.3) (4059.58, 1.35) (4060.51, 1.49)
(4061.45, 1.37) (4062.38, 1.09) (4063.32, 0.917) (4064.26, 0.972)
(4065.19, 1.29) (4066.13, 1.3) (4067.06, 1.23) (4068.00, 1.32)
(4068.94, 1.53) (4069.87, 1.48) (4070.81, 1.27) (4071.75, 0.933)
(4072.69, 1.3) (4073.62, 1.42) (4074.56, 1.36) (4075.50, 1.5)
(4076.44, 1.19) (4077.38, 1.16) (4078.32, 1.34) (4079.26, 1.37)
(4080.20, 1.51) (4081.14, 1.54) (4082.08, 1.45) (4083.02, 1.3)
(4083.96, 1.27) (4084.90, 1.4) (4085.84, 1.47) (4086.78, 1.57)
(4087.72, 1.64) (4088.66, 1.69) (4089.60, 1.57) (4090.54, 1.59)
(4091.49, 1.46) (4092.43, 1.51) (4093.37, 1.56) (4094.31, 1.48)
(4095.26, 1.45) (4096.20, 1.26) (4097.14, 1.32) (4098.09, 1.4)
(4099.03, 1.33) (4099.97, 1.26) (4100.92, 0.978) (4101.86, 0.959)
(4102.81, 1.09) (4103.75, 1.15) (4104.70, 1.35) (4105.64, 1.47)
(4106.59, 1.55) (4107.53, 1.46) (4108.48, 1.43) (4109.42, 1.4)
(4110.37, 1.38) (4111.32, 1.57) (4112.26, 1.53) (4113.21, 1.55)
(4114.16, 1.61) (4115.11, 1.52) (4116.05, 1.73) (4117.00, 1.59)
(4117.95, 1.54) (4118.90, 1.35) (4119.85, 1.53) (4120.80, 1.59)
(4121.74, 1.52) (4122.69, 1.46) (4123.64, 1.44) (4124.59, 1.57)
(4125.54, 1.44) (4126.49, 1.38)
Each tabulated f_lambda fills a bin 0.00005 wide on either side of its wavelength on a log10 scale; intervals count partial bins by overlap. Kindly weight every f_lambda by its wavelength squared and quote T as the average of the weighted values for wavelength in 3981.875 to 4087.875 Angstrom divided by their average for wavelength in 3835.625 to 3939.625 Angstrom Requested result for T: 1.75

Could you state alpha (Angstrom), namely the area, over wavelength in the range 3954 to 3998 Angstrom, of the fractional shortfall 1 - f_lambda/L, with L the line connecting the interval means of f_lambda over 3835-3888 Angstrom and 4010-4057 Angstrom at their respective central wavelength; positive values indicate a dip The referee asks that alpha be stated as 6.9 Angstrom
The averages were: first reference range 0.8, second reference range 1.38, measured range 1.01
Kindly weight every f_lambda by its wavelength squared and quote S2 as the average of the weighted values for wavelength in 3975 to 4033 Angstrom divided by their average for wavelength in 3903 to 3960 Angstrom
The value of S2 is 1.62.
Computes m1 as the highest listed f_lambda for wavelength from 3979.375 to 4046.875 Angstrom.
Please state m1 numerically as 1.68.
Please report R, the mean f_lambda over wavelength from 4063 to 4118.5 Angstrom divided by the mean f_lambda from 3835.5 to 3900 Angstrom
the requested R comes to 1.65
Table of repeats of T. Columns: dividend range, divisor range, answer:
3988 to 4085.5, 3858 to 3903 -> 1.66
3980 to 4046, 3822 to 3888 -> 1.95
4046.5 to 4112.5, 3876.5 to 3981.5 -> 1.73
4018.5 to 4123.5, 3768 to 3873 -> 1.79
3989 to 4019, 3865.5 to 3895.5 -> 1.72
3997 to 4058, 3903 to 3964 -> 1.69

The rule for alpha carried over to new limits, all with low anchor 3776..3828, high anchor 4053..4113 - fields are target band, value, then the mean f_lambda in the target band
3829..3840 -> 4.96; 0.559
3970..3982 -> 2.72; 0.939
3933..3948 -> 6.79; 0.638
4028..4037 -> 0.02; 1.29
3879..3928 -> 6.19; 0.972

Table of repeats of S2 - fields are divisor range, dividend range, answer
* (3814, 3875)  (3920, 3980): 1.06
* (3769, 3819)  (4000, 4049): 1.46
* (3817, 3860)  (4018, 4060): 2.16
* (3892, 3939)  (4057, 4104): 1.68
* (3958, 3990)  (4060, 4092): 1.57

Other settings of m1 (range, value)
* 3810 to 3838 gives 1.39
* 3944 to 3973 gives 1.19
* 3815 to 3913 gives 1.27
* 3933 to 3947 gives 1.08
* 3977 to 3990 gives 1.58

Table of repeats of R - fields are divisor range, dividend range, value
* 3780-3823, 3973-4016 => 1.29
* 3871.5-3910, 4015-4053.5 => 1.48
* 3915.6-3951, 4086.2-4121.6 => 1.98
